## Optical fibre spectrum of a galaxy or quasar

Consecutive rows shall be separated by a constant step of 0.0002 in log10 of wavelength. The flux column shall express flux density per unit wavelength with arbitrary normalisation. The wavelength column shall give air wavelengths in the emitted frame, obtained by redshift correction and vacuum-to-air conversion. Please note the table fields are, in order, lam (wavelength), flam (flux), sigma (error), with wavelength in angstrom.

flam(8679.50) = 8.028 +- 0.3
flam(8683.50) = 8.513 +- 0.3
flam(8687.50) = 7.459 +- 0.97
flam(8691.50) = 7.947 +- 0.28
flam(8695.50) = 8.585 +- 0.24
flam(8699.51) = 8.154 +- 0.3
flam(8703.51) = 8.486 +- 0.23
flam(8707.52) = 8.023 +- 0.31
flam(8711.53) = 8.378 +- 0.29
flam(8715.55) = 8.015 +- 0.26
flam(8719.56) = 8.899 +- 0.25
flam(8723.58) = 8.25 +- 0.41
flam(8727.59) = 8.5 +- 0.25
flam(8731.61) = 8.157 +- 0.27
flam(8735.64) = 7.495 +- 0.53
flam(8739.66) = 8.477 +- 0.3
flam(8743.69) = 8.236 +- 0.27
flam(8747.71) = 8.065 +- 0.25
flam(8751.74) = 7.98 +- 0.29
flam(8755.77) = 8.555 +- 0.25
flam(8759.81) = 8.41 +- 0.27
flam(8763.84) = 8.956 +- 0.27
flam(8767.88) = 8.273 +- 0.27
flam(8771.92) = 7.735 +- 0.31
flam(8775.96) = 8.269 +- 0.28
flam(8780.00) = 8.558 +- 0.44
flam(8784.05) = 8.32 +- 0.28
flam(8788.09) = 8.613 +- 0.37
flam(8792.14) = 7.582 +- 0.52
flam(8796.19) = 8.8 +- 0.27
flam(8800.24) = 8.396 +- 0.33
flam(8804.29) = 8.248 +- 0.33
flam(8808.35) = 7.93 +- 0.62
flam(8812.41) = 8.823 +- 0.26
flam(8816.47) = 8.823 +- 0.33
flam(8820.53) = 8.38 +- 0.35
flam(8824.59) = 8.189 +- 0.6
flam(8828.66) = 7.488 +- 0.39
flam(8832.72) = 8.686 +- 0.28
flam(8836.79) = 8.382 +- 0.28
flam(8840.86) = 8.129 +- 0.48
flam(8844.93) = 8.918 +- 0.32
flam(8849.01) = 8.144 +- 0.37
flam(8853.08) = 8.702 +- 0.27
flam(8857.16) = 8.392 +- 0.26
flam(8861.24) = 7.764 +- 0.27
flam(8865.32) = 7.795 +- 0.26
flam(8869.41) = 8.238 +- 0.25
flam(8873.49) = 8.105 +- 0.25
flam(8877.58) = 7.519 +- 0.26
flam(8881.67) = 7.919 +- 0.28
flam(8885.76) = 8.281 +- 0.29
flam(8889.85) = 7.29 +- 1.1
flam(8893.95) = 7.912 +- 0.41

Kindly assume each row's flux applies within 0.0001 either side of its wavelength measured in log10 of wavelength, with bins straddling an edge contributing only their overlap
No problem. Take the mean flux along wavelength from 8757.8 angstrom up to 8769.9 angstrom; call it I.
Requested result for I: 8.55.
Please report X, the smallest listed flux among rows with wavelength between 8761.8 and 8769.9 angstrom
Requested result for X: 8.273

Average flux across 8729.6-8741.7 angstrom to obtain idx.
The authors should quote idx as 8.04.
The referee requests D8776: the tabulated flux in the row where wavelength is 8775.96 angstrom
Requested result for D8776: 8.269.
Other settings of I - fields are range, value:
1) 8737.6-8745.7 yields 8.35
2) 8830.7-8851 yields 8.45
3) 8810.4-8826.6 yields 8.56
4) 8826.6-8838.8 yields 8.19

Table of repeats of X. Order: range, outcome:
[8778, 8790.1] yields 8.32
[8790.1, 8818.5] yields 7.582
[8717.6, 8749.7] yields 7.495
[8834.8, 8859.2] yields 8.129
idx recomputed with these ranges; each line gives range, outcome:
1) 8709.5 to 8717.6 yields 8.2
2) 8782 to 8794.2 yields 8.17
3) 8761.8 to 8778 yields 8.31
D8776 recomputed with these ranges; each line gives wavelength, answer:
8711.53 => 8.378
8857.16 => 8.392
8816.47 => 8.823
